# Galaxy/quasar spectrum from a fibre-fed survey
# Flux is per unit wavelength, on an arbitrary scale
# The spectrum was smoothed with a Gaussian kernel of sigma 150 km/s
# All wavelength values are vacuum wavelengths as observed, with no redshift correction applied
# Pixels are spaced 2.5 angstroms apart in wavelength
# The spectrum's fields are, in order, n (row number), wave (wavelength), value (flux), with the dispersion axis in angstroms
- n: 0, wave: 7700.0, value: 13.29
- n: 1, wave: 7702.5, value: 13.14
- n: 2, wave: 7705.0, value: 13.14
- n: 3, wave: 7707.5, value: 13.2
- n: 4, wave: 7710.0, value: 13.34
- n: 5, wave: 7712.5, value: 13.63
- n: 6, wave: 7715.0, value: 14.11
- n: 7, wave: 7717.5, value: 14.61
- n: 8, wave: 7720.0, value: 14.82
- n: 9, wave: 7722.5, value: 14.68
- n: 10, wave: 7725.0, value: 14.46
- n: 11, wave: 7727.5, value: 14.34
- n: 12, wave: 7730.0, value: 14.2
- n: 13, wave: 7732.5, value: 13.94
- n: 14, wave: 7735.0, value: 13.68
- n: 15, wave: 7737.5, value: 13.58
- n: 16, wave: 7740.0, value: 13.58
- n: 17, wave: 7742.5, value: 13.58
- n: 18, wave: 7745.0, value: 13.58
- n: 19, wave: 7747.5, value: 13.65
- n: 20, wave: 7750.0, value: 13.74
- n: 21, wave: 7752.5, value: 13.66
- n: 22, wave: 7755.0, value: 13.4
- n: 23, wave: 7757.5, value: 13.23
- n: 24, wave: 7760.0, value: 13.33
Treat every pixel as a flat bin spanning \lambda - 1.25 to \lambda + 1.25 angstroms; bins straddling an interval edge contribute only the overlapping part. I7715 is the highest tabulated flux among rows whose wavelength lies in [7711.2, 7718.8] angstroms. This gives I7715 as 14.61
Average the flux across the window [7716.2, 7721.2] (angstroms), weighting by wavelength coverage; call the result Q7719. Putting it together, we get 14.7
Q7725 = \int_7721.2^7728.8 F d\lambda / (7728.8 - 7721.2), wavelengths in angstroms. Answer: 14.5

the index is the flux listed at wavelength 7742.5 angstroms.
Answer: 13.58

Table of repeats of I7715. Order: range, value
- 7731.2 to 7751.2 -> 13.94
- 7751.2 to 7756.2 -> 13.66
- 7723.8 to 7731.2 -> 14.46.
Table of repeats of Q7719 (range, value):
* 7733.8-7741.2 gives 13.6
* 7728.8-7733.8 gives 14.1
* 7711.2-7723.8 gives 14.4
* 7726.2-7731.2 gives 14.3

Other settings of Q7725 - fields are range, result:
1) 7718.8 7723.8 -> 14.7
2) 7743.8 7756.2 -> 13.6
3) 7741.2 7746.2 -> 13.6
